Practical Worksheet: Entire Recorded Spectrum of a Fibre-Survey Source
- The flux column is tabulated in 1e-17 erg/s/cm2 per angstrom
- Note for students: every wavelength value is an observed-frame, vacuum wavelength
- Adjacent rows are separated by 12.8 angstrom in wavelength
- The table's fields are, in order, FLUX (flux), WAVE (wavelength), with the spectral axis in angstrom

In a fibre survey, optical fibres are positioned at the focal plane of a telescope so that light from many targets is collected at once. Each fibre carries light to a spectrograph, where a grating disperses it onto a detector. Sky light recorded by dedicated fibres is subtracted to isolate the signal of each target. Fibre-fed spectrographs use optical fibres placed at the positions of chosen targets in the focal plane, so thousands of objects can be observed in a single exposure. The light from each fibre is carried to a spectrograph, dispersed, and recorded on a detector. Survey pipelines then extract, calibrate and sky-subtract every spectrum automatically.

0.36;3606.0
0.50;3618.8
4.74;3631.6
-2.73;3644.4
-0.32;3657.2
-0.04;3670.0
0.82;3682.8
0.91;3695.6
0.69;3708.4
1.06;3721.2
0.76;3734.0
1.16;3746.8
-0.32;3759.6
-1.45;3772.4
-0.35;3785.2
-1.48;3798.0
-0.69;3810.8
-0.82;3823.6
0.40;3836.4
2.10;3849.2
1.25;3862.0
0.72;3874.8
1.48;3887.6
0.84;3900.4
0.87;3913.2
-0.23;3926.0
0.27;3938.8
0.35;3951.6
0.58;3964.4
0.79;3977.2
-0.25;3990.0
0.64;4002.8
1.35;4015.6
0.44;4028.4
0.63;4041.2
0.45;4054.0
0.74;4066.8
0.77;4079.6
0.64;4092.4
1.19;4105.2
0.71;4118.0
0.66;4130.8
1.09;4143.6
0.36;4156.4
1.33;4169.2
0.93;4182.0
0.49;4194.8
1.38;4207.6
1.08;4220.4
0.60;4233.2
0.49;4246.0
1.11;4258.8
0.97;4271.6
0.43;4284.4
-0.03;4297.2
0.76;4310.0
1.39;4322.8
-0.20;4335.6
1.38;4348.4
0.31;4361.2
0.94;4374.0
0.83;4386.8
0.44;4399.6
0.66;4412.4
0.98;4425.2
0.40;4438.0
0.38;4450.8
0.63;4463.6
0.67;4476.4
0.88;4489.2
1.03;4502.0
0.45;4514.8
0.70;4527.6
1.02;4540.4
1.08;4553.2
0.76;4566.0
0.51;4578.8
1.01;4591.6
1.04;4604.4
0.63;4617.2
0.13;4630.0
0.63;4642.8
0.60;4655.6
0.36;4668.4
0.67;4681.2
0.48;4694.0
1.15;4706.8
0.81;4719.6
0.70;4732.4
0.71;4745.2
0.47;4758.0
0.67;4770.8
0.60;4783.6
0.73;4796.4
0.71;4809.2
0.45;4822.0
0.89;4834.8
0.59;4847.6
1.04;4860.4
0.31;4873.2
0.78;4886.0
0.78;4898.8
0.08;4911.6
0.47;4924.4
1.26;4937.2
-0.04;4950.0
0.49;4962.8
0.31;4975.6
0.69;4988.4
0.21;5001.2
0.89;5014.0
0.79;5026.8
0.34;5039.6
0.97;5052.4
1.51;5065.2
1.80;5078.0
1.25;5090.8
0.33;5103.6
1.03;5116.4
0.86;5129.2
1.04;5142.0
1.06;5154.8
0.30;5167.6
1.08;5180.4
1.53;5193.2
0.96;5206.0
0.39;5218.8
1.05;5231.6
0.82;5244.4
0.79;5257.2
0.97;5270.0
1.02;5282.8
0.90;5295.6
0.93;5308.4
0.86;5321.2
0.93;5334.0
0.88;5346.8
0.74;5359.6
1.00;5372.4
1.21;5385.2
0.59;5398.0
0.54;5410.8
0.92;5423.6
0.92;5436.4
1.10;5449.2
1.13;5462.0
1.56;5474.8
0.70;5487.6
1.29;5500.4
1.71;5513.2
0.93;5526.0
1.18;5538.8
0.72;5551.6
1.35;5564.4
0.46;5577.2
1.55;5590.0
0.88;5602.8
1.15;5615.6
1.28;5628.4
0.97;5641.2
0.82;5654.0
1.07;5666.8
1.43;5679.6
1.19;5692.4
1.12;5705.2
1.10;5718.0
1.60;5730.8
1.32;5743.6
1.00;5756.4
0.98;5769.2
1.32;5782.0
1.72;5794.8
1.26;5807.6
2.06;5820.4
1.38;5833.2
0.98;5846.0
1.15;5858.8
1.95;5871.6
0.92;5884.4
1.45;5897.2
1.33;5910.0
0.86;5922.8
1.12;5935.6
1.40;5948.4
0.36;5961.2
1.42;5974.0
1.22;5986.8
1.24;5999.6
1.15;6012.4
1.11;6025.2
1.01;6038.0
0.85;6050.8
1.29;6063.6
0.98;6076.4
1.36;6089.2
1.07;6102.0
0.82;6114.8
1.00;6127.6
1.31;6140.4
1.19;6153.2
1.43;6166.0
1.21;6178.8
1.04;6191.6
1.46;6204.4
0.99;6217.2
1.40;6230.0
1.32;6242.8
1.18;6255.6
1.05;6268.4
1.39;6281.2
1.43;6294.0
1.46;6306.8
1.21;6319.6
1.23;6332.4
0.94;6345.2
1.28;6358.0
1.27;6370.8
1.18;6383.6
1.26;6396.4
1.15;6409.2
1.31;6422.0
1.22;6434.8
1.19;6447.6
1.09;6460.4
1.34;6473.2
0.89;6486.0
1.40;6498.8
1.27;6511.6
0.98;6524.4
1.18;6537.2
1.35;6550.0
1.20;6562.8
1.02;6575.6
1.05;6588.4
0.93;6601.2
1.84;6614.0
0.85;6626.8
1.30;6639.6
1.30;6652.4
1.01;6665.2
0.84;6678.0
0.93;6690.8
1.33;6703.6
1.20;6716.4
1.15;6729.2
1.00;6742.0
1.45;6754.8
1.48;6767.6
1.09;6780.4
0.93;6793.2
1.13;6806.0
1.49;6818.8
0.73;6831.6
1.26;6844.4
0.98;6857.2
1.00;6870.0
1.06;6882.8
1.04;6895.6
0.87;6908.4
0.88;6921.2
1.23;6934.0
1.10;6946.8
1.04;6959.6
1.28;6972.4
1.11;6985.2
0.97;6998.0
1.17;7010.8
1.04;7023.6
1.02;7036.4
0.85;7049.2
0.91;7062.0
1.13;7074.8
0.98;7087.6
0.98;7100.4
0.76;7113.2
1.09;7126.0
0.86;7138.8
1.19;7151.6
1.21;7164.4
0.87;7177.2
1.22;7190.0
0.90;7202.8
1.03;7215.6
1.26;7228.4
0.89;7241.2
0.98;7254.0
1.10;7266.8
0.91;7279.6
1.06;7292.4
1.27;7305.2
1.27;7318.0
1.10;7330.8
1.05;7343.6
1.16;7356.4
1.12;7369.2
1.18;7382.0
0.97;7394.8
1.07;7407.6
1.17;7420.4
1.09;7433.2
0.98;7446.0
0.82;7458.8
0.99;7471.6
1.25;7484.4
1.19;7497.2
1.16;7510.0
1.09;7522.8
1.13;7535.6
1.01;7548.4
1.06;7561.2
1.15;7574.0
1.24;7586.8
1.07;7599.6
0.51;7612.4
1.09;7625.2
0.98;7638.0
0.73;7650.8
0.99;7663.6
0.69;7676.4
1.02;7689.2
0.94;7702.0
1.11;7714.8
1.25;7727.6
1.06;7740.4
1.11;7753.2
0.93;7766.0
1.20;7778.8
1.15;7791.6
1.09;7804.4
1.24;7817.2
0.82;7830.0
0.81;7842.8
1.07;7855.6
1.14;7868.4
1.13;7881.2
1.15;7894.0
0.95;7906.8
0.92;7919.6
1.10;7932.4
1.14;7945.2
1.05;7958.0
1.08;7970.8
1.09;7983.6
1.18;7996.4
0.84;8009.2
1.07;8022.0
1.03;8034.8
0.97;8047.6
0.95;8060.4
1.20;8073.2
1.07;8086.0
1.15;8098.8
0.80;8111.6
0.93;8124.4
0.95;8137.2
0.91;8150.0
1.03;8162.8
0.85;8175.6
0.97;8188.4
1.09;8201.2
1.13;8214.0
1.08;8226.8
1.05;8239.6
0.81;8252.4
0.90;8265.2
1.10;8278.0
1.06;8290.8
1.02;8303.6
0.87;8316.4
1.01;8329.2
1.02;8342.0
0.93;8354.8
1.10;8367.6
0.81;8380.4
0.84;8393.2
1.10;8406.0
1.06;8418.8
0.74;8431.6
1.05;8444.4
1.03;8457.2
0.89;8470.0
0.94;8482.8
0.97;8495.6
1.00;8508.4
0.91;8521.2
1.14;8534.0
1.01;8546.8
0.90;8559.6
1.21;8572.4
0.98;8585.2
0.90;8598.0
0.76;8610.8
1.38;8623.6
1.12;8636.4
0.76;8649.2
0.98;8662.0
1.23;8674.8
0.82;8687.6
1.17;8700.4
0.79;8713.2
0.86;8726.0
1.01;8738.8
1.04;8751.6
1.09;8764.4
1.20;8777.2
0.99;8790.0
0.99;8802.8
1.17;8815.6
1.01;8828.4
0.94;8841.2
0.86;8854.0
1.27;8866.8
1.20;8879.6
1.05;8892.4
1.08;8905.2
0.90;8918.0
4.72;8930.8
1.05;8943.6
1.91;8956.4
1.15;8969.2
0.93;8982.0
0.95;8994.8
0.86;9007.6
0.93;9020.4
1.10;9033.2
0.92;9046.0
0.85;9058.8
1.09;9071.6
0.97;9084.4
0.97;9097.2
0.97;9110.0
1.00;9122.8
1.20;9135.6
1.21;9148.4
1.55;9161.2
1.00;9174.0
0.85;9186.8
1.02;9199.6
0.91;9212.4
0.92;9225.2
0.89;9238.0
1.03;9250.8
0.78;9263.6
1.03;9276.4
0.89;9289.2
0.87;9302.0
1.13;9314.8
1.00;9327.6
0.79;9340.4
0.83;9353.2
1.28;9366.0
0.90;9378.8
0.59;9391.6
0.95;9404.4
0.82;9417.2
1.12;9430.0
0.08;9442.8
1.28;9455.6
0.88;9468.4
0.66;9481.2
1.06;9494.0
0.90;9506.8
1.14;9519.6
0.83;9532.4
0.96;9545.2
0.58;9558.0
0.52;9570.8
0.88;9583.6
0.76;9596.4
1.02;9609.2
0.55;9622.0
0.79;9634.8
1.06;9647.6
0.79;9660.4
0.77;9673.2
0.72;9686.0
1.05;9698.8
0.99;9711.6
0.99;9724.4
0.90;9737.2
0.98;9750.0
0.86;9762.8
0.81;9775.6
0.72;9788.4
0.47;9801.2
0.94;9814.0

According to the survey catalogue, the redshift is 0.36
